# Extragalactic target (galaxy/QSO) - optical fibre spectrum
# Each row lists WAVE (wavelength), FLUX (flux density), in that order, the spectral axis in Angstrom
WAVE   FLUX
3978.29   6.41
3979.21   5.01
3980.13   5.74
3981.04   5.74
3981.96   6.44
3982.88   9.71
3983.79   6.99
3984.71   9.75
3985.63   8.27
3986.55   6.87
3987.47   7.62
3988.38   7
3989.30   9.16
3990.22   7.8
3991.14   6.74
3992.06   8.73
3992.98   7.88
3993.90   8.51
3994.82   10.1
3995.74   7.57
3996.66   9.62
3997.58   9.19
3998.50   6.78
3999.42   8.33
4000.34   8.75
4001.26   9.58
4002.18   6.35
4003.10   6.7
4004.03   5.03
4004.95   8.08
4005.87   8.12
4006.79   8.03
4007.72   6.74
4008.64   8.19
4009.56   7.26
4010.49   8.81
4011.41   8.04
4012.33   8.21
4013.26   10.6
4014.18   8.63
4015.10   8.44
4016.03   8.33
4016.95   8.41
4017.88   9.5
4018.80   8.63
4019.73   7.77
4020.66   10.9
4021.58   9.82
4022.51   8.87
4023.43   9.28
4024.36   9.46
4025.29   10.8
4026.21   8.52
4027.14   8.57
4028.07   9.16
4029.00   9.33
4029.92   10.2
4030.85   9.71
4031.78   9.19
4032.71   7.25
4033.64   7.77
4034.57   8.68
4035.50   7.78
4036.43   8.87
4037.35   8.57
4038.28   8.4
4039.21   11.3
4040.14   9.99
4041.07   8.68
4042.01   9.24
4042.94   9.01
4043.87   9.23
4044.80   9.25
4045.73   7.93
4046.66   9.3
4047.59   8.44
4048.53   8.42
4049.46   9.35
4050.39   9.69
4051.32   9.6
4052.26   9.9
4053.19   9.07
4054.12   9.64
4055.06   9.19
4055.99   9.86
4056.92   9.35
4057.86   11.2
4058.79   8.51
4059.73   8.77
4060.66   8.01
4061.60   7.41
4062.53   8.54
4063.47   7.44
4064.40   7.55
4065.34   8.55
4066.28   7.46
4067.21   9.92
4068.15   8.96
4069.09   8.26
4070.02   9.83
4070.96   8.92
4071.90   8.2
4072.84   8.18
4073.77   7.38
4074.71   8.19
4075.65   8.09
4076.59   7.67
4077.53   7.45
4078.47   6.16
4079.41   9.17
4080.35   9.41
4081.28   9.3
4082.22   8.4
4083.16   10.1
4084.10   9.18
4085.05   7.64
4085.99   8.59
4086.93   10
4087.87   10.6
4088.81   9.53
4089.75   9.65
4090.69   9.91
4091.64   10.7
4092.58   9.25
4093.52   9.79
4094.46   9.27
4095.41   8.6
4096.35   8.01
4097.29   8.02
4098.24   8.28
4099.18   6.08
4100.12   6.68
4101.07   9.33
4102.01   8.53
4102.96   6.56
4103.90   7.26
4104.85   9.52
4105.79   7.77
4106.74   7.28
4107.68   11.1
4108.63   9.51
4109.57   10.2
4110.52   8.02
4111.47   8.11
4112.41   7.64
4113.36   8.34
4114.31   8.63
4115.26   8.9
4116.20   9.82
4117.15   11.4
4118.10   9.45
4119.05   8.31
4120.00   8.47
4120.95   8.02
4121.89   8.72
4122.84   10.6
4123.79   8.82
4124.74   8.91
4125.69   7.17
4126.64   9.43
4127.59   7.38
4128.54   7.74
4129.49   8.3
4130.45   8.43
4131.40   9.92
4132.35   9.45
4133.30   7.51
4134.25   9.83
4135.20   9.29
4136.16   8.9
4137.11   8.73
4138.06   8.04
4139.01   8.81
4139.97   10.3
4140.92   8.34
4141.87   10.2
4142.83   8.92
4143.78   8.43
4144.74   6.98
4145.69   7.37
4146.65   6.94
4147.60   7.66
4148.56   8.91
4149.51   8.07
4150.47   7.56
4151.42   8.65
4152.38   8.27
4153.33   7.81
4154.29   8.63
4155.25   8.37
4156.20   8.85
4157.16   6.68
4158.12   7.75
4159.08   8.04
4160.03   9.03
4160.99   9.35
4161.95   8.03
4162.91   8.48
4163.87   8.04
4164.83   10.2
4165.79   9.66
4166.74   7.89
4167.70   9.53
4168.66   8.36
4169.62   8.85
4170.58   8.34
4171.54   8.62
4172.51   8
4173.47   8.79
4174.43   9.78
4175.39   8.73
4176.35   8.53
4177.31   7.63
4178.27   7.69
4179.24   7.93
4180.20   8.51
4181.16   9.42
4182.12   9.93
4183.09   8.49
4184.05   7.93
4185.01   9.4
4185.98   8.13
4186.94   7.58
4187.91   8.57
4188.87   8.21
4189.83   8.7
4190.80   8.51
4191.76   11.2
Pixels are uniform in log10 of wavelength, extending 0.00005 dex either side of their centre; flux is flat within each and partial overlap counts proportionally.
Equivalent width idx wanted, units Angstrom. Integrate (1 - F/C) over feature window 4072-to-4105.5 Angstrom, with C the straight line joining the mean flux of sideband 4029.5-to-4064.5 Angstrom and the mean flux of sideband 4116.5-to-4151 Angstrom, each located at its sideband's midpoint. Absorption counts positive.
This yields 0.9 Angstrom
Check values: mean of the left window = 8.97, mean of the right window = 8.65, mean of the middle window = 8.58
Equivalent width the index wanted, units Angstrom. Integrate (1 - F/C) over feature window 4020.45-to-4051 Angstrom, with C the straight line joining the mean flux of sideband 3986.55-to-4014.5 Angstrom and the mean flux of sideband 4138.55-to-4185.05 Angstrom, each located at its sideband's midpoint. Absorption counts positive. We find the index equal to -3.6 Angstrom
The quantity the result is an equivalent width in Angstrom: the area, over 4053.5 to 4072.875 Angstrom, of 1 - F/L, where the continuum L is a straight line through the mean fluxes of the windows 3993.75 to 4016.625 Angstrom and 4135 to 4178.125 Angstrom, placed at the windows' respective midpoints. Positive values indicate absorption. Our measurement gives -1.1 Angstrom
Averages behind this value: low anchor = 8.16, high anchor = 8.49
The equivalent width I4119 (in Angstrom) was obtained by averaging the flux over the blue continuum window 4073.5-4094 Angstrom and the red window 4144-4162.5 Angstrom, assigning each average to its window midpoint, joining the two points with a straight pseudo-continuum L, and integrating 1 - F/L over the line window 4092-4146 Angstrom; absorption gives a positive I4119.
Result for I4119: -1.09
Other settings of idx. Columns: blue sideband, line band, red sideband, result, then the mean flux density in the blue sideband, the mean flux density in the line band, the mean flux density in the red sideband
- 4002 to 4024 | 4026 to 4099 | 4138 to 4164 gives -4.9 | 8.31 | 8.87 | 8.31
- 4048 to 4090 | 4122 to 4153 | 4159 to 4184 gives 0.6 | 8.8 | 8.56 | 8.69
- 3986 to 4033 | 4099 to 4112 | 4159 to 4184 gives 0.4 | 8.46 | 8.33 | 8.69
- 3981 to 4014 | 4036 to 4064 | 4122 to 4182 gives -3.0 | 8.01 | 9.07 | 8.55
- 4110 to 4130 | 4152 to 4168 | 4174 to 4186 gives 0.3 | 8.67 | 8.5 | 8.64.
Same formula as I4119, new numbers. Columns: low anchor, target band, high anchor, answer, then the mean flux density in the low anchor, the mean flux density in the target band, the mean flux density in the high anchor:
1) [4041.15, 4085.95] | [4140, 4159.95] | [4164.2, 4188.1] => 1.1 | 8.73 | 8.19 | 8.66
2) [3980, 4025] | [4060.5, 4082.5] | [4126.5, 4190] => 0.2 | 8.21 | 8.27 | 8.51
